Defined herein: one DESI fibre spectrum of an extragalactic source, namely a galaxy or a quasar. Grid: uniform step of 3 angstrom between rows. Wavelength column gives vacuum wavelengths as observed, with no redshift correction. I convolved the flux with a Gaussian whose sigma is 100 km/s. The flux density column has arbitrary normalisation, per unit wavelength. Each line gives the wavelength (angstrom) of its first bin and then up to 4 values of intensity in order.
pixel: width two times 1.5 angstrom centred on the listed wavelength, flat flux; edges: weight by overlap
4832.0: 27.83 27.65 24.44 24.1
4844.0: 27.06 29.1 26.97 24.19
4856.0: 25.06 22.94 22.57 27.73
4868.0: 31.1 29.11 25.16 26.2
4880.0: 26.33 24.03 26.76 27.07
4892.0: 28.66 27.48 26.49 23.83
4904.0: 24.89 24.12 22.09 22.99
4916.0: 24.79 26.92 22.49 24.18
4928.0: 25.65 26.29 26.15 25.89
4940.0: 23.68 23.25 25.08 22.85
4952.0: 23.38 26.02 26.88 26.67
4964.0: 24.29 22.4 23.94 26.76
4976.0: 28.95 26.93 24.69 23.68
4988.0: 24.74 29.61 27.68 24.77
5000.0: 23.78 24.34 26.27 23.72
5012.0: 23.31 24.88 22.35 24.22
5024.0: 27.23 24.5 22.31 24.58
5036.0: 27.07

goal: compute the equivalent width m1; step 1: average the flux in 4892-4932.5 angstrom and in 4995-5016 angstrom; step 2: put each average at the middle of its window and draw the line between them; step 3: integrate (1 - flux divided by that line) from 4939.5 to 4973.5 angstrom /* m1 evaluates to 0.2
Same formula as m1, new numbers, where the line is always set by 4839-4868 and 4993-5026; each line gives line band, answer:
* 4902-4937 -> 1.0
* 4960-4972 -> 0.3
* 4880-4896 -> -0.7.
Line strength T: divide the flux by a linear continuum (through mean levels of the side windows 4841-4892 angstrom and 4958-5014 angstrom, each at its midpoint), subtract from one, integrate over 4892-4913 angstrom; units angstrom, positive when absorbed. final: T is 0.9 angstrom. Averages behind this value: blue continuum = 26.3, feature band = 25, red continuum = 25.4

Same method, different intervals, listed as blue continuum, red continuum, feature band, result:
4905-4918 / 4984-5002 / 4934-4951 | 0.1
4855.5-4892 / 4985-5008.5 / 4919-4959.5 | 1.8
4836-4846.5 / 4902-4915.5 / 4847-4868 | -0.4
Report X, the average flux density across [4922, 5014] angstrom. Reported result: 25.1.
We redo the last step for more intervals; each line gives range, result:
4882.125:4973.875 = 25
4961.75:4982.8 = 25.5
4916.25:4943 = 25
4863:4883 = 27.2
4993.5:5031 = 24.5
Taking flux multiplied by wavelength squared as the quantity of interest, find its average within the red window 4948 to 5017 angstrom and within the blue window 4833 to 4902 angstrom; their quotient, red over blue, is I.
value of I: 1.01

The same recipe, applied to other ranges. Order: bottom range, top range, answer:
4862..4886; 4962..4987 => 0.98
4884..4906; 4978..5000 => 1.02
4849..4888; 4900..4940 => 0.97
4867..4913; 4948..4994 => 1.01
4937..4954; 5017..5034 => 1.05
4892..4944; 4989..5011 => 1.07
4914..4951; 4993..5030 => 1.03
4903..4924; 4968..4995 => 1.12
